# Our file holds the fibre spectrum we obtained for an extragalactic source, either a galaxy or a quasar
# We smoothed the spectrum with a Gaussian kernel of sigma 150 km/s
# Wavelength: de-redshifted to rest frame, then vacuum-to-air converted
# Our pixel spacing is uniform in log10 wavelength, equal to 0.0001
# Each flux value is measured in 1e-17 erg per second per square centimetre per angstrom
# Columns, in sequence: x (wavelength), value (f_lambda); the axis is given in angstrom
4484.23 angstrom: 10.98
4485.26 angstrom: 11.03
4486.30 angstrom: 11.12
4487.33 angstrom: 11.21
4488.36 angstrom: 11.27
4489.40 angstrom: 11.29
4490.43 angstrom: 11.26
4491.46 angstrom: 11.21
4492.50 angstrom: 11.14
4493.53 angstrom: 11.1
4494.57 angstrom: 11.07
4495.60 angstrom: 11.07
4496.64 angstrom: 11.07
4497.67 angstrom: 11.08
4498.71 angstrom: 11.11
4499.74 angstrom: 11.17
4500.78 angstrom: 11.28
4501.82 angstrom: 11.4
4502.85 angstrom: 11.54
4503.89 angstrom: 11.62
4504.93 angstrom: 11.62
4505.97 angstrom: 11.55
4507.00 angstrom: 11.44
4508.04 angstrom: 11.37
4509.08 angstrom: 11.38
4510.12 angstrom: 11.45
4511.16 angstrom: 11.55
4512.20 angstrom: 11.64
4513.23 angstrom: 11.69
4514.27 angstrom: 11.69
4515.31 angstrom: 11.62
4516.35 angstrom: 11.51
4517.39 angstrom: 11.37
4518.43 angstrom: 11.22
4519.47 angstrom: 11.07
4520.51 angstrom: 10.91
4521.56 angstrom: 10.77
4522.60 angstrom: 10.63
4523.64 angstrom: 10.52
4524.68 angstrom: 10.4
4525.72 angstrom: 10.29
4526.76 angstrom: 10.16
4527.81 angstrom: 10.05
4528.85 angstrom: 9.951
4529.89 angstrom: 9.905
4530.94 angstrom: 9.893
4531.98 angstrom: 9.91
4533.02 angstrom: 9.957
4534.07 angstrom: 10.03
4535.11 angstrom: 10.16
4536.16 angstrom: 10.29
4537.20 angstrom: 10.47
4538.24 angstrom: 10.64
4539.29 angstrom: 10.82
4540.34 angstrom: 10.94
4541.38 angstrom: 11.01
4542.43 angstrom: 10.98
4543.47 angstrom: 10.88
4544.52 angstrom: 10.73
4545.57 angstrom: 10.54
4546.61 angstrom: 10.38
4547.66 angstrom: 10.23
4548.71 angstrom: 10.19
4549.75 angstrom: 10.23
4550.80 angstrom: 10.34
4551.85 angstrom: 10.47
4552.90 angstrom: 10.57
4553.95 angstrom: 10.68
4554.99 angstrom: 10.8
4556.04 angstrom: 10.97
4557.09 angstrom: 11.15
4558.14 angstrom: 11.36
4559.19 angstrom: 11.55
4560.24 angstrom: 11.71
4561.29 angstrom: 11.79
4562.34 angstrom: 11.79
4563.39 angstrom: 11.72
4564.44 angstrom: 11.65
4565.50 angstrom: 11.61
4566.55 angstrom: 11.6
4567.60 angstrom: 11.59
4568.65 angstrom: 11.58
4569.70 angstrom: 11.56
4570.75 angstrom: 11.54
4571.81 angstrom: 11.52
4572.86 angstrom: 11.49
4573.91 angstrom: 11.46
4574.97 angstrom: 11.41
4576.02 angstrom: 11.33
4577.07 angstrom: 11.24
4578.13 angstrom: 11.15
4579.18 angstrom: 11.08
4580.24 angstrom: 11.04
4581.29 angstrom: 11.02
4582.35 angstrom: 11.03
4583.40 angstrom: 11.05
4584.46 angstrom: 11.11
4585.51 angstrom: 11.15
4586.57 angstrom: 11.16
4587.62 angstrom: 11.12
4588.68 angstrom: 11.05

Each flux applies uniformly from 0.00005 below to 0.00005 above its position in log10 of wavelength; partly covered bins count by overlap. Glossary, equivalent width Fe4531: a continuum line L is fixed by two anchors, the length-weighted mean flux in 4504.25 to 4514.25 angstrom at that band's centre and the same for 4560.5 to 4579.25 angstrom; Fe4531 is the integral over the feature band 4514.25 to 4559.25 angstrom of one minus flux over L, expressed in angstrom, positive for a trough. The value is 3.5 angstrom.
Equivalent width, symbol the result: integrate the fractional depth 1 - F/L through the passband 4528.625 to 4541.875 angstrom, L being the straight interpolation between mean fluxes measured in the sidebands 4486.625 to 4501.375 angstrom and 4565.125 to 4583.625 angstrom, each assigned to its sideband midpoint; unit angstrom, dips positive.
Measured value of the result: 1.1 angstrom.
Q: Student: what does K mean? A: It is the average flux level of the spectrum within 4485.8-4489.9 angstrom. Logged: 11.2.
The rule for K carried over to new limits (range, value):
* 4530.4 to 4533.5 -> 9.92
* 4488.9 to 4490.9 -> 11.3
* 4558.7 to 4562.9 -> 11.7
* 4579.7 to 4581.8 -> 11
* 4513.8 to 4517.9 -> 11.5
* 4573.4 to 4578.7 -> 11.3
